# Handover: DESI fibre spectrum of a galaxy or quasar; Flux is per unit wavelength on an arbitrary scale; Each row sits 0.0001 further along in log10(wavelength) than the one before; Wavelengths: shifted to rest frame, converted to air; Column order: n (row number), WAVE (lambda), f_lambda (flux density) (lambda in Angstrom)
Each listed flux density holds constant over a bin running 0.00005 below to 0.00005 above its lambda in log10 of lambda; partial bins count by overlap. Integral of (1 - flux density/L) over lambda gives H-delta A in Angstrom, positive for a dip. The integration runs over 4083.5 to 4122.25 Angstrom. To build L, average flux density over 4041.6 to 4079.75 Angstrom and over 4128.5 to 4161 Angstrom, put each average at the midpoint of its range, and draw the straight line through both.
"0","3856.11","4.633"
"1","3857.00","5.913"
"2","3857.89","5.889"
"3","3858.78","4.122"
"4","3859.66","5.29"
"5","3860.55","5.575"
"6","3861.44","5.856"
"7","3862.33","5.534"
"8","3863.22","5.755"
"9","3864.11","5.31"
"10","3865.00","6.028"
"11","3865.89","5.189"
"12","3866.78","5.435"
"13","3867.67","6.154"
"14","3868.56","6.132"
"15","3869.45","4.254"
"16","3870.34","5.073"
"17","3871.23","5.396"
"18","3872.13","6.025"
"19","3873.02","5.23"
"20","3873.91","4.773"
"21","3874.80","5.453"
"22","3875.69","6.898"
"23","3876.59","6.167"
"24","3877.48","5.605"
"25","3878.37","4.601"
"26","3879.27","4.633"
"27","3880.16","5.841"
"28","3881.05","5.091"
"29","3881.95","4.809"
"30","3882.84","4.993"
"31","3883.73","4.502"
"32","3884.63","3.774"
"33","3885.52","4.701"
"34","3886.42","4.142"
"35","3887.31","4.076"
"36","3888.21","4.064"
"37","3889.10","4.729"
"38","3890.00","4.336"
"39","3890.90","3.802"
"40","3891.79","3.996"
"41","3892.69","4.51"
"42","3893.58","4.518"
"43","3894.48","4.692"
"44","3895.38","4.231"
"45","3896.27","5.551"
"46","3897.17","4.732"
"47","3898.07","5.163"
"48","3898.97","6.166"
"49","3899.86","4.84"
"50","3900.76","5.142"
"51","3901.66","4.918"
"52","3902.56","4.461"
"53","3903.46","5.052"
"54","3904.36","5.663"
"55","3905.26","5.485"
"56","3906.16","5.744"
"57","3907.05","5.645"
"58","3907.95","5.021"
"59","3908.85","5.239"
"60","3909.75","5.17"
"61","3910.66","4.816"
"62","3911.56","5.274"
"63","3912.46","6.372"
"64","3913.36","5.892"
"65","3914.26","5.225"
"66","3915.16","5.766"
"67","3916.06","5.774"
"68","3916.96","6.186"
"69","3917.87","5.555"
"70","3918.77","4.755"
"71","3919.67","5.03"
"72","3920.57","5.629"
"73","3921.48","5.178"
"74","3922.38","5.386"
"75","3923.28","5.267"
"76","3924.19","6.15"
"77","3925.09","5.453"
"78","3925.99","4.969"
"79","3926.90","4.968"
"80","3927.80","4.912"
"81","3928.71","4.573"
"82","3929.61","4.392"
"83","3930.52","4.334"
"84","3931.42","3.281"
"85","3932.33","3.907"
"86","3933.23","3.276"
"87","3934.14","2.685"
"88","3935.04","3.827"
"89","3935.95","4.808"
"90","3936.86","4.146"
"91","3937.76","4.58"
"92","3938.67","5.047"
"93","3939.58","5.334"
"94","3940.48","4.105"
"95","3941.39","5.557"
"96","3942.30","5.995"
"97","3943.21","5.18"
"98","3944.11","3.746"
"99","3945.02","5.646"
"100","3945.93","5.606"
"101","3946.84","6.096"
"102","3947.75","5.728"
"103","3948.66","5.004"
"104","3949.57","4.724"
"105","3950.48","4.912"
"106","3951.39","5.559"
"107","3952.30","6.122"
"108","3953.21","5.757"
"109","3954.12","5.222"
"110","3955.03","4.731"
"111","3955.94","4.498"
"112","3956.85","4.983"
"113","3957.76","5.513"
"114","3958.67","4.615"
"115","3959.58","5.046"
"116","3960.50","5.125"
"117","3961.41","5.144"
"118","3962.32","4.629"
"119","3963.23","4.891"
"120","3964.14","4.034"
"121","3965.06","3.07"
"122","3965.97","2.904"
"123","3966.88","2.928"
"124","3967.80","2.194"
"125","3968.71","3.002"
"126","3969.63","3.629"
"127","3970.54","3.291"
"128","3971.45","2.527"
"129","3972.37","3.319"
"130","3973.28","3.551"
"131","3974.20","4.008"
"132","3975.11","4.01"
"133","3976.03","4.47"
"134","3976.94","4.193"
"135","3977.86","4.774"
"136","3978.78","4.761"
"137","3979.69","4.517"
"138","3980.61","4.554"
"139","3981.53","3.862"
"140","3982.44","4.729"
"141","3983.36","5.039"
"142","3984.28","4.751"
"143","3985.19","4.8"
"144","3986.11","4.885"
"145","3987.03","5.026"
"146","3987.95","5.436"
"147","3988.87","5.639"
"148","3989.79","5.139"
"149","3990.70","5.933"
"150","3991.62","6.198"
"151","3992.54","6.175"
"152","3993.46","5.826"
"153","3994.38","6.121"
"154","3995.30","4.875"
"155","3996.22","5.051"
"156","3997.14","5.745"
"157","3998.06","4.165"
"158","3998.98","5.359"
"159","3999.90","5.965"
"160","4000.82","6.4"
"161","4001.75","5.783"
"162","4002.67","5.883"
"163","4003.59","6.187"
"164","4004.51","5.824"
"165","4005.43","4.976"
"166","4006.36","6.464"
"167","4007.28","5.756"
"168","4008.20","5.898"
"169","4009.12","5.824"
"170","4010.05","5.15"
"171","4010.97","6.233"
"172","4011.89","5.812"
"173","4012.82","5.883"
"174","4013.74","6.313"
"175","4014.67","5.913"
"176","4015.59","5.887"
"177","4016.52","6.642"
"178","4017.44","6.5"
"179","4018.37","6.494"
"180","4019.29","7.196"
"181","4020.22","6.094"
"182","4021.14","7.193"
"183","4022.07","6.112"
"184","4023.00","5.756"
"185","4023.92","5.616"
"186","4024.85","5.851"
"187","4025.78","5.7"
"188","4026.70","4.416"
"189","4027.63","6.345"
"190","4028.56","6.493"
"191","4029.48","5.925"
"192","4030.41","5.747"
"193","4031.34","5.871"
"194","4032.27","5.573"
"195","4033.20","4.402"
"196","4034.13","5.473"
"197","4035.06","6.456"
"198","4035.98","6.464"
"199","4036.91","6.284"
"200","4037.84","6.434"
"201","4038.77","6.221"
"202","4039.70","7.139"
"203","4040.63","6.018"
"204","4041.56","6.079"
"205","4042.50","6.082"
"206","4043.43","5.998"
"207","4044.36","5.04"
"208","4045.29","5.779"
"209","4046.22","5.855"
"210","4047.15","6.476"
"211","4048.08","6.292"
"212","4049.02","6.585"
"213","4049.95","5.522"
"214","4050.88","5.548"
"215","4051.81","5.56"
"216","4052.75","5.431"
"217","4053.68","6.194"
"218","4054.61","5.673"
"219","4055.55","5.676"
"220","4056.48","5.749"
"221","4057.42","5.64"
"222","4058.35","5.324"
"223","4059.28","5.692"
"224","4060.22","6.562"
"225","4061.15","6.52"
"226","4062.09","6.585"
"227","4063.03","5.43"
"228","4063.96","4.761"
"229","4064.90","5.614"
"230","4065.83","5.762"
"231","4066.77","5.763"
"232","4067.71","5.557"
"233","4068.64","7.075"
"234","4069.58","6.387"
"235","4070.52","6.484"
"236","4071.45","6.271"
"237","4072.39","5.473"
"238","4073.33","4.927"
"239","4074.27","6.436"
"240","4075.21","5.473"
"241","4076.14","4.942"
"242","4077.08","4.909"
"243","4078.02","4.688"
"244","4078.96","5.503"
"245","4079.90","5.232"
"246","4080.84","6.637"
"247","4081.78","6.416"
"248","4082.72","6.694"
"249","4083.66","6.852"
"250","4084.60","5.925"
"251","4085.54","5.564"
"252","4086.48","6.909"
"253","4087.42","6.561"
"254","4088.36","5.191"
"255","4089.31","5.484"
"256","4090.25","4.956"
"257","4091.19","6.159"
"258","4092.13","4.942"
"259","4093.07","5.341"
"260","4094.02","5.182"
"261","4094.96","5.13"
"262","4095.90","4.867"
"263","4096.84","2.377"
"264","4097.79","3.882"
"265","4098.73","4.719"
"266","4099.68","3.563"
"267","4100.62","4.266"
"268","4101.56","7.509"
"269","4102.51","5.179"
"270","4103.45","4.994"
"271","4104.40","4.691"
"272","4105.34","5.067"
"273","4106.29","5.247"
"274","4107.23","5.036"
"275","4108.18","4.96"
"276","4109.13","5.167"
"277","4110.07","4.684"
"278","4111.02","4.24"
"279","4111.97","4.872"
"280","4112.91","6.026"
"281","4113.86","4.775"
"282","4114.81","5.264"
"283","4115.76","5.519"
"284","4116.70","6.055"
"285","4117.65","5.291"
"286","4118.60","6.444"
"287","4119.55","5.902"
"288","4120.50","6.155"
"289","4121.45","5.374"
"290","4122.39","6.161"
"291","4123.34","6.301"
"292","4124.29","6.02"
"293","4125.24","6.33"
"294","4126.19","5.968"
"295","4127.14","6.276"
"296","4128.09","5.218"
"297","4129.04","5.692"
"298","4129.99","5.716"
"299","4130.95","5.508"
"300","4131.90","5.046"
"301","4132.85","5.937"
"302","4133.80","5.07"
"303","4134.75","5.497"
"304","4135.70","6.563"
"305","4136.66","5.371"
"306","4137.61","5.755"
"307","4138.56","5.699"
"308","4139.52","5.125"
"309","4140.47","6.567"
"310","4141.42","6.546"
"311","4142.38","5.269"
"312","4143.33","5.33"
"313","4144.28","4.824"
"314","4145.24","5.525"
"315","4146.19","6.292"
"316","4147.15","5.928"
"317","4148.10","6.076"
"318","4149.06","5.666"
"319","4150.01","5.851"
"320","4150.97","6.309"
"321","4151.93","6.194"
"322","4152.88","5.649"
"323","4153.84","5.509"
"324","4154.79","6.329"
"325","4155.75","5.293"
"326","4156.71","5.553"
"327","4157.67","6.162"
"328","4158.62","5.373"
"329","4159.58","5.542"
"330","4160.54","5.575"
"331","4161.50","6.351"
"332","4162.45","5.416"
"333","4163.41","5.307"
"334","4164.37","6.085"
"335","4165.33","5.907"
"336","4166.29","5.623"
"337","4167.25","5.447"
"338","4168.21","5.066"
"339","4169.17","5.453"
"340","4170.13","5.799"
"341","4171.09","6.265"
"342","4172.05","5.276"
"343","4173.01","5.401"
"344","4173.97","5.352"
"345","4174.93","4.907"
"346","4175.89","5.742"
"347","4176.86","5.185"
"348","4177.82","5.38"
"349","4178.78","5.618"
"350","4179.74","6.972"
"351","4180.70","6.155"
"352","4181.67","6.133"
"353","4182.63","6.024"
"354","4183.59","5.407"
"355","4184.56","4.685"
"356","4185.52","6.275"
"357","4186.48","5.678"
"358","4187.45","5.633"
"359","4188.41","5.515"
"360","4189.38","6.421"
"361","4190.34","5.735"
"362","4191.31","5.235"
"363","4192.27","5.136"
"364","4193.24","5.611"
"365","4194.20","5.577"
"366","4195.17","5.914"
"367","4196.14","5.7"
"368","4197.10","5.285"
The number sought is 3.2 Angstrom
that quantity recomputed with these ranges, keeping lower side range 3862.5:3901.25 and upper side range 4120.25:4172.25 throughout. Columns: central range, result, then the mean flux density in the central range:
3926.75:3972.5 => 6.3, 4.5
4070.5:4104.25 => 1.1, 5.41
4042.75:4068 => -1.4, 5.8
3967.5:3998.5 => 4.1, 4.61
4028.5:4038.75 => -0.9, 5.91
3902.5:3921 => -1.2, 5.44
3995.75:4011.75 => -1.0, 5.69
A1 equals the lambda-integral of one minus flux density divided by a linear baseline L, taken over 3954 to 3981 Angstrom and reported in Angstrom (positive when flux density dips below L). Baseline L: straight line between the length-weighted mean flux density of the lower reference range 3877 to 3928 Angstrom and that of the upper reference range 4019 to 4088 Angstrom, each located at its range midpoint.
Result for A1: 6.5 Angstrom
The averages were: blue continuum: 5.06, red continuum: 5.93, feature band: 4.12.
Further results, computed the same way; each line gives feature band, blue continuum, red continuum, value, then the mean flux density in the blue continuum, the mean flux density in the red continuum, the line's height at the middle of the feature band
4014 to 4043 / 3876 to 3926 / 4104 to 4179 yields -3.9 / 5.09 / 5.61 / 5.36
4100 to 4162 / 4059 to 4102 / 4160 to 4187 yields 0.1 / 5.59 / 5.66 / 5.63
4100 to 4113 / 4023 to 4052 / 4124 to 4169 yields 1.6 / 5.91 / 5.73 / 5.8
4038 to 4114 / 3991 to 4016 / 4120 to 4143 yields 2.6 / 5.77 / 5.8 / 5.78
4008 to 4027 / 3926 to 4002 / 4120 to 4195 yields -4.0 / 4.71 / 5.72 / 4.99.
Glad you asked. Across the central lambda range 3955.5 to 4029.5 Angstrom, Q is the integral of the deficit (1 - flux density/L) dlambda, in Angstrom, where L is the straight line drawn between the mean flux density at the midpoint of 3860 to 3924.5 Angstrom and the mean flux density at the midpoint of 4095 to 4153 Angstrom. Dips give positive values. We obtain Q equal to 2.2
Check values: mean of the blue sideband 5.19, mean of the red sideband 5.46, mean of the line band 5.15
